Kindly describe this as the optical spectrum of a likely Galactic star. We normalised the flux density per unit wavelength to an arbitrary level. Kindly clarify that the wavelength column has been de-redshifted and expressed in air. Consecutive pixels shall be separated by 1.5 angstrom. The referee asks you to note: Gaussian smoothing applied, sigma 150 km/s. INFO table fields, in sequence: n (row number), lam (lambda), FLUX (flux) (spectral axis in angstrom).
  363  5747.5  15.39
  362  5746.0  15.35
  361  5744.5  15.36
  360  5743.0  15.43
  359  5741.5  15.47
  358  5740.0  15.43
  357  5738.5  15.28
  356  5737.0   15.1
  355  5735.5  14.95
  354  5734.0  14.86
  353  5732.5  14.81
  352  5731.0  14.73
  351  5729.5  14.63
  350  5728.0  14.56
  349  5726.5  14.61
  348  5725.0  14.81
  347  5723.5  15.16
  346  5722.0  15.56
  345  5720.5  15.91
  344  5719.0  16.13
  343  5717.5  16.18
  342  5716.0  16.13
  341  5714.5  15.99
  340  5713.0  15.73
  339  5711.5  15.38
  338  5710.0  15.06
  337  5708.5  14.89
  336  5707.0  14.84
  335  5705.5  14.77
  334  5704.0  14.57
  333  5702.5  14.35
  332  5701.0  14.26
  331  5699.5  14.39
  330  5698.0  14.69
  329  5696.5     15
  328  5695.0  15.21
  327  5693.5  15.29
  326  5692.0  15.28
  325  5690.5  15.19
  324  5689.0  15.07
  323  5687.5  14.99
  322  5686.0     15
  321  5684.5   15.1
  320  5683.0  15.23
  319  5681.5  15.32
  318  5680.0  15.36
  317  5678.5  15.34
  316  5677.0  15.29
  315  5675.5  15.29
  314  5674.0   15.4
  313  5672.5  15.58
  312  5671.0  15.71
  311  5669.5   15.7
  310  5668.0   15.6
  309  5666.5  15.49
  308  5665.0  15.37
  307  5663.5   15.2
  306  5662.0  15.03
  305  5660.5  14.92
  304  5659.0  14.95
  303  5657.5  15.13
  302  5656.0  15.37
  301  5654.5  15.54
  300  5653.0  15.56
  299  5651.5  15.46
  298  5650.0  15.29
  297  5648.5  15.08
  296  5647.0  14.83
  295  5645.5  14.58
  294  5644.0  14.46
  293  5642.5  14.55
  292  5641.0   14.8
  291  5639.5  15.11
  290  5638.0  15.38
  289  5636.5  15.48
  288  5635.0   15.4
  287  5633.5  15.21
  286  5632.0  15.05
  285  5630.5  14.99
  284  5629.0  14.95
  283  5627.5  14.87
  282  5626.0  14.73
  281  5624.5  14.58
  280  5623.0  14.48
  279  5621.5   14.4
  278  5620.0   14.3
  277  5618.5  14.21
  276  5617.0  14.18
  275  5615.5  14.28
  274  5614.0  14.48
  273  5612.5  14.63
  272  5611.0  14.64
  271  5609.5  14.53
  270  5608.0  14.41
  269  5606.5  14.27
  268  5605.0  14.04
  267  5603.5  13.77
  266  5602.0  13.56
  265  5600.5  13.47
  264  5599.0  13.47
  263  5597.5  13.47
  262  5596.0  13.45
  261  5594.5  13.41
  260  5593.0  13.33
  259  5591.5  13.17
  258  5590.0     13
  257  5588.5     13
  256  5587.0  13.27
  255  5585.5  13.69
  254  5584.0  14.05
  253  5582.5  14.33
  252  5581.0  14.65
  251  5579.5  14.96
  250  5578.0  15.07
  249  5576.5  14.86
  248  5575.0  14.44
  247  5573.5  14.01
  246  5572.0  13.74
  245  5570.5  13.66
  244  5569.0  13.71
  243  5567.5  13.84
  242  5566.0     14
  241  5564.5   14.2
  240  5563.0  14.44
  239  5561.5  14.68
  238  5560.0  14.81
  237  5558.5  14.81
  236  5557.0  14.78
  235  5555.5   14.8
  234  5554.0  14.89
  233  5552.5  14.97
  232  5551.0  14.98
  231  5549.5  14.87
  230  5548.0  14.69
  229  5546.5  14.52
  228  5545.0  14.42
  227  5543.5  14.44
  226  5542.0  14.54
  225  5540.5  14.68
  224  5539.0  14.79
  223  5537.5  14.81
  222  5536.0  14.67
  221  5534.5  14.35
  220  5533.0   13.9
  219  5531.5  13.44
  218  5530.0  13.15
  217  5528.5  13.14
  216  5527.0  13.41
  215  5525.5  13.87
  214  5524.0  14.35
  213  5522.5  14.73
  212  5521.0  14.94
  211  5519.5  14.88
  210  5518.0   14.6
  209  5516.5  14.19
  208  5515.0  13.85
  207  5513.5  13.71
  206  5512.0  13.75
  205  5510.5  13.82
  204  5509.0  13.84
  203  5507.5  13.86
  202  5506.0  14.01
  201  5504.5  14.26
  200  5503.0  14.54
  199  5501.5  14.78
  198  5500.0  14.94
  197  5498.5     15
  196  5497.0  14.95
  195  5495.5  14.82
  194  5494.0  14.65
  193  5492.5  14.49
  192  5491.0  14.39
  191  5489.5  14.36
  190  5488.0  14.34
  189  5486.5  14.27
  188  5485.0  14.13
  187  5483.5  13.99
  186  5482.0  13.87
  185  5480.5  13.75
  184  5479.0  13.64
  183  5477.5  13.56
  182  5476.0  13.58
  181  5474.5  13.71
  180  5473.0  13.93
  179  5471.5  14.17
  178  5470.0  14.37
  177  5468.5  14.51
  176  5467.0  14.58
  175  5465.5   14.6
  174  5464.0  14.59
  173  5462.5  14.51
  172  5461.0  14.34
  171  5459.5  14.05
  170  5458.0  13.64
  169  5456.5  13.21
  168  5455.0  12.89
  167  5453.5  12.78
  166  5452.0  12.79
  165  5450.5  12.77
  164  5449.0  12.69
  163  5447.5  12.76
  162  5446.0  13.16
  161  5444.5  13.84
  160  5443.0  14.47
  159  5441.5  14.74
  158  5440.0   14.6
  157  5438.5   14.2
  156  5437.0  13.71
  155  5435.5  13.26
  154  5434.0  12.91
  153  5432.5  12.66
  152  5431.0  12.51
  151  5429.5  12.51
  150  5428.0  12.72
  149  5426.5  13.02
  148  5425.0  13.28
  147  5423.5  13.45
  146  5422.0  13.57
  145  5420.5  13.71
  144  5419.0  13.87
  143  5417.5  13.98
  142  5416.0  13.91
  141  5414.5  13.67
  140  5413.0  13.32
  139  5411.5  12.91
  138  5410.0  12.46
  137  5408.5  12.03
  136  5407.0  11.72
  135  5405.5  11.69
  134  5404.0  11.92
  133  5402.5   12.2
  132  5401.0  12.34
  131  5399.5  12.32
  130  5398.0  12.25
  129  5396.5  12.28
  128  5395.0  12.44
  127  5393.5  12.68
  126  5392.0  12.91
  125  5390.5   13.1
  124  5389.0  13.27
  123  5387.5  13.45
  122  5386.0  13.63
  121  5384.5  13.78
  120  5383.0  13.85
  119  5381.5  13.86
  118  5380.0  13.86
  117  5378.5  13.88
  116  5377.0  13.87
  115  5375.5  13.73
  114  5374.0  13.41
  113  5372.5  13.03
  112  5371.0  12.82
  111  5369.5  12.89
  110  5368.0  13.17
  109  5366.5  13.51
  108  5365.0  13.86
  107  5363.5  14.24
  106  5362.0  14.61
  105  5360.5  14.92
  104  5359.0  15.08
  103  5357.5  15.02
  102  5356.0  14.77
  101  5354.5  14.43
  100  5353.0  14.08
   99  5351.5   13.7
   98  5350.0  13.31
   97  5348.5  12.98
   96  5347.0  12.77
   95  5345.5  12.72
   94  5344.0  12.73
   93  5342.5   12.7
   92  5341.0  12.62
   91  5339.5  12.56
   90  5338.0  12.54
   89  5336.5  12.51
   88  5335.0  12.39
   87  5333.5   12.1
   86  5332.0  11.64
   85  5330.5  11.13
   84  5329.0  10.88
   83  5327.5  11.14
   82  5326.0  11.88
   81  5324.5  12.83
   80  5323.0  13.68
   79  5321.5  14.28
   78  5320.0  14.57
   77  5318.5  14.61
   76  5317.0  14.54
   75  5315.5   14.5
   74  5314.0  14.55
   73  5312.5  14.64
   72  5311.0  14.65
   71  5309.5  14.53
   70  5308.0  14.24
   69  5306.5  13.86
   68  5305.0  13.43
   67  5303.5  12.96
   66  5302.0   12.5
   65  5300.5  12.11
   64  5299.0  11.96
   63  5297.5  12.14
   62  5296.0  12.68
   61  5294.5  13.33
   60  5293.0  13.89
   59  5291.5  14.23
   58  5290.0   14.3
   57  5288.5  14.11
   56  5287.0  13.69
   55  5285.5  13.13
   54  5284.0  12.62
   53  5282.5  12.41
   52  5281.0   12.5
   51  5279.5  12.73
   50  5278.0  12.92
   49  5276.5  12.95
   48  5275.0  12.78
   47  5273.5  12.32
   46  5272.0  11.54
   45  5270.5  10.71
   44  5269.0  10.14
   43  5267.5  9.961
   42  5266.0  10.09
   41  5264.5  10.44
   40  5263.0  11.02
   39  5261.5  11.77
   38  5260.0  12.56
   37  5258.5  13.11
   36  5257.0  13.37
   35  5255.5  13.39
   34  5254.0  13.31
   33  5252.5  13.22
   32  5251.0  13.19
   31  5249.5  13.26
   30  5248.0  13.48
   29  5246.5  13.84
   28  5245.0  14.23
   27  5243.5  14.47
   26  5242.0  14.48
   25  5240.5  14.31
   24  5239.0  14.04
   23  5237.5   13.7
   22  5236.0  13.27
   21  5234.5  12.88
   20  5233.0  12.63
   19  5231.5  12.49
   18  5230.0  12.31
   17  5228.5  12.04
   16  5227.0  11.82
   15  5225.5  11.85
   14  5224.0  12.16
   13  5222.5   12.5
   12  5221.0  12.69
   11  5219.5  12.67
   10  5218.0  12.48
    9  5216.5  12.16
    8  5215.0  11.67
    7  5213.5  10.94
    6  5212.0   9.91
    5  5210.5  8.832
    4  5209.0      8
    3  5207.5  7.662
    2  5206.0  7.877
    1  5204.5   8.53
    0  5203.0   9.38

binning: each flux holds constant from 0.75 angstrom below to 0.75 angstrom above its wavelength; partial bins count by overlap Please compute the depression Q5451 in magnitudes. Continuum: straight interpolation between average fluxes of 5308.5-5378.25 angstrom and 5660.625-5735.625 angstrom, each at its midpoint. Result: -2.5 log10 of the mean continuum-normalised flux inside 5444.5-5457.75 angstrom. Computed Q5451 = 0.08 mag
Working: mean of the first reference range 13.4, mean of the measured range 13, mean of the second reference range 15.2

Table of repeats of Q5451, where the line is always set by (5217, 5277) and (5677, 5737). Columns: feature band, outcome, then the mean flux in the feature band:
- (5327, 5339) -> 0.108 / 11.8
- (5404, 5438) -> 0.042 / 13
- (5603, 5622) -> 0.020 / 14.3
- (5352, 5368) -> -0.093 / 14.4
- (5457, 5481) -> -0.022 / 14.1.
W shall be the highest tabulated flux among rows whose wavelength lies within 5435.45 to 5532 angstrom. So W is 15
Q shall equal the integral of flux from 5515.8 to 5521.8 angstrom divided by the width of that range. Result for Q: 14.7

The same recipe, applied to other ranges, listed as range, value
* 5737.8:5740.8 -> 15.4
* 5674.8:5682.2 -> 15.3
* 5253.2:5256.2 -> 13.3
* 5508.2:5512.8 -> 13.8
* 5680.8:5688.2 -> 15.1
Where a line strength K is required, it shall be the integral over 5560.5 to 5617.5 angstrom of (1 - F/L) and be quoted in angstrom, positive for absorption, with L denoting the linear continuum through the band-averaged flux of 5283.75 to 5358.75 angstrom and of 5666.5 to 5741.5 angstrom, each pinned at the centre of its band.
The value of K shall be 2.4 angstrom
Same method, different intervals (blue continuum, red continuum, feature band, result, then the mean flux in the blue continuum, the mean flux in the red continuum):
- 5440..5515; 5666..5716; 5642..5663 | -0.1 angstrom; 14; 15.2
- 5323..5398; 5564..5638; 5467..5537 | -2.0 angstrom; 13.2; 14.2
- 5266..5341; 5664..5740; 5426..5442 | 0.4 angstrom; 12.9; 15.2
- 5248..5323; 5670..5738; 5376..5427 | 1.9 angstrom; 13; 15.2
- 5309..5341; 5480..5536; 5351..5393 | -1.3 angstrom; 13.1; 14.2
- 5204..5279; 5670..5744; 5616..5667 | -0.8 angstrom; 12.1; 15.2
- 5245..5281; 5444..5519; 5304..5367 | -2.9 angstrom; 12.3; 14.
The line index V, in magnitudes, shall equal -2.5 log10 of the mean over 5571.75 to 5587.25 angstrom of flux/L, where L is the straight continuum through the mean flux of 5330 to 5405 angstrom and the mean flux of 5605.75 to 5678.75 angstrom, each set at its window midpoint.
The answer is 0.02 mag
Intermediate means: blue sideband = 13.2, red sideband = 15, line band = 14.3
